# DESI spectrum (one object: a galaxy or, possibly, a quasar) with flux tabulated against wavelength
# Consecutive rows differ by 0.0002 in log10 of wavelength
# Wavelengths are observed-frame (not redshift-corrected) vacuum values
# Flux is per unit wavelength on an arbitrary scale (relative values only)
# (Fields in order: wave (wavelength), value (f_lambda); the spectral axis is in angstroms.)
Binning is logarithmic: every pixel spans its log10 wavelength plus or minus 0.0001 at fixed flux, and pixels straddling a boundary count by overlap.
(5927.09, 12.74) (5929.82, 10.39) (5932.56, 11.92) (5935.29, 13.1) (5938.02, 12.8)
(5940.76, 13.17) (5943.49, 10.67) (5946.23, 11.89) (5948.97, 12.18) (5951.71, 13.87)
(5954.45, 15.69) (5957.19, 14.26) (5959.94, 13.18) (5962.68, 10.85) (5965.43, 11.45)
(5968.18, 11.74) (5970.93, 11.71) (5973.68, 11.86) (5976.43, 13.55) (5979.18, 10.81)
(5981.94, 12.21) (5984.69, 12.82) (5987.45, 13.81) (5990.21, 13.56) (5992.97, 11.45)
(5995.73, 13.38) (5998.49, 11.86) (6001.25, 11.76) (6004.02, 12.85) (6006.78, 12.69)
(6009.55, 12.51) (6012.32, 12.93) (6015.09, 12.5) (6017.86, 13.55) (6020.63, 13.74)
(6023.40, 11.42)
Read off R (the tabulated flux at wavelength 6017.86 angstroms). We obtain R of 13.55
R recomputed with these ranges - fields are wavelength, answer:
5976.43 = 13.55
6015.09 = 12.5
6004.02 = 12.85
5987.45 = 13.81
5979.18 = 10.81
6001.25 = 11.76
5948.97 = 12.18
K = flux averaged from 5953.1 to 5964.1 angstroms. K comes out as 13.5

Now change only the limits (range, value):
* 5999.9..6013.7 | 12.5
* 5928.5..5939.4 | 12.1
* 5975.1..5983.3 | 12.2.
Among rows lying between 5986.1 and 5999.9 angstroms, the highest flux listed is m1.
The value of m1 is 13.81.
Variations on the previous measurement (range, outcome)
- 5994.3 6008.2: 13.38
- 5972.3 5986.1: 13.55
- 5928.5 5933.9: 11.92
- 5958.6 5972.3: 13.18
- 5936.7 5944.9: 13.17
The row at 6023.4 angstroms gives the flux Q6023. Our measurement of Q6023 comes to 11.42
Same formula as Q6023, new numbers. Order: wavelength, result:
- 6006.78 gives 12.69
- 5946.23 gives 11.89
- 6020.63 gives 13.74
